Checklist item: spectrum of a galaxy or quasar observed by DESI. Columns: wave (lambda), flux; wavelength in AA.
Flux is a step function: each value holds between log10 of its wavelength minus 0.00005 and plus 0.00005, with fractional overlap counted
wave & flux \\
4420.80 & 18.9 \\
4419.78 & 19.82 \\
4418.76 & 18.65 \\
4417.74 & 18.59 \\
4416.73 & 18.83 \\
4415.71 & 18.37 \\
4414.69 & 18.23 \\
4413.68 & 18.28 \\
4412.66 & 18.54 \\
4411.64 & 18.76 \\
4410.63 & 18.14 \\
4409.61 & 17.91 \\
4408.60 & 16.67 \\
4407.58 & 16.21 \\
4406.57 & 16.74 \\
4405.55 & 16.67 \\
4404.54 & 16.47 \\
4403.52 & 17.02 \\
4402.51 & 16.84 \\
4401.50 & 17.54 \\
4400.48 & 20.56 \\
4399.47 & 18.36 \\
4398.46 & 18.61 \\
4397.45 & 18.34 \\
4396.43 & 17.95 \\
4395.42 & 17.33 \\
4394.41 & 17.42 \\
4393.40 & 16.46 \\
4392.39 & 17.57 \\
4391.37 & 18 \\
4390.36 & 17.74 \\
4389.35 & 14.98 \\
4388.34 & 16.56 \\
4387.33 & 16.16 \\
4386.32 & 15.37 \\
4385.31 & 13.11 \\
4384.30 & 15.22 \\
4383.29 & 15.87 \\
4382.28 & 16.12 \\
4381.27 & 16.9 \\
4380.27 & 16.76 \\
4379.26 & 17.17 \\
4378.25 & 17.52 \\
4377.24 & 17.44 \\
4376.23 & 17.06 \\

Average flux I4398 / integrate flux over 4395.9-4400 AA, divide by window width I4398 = 18.3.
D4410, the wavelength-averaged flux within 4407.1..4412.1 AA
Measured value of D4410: 17.5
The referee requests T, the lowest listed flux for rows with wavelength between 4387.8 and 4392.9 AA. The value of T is 14.98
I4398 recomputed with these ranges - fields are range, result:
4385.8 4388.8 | 16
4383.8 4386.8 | 14.6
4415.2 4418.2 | 18.6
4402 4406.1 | 16.8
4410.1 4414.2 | 18.4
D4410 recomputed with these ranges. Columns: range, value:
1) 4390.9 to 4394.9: 17.3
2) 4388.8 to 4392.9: 17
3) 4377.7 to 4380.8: 17.2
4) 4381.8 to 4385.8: 15.1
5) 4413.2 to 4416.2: 18.3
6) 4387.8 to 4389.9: 15.8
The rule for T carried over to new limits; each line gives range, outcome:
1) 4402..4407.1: 16.47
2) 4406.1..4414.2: 16.21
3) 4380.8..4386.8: 13.11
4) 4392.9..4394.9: 16.46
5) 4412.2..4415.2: 18.23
